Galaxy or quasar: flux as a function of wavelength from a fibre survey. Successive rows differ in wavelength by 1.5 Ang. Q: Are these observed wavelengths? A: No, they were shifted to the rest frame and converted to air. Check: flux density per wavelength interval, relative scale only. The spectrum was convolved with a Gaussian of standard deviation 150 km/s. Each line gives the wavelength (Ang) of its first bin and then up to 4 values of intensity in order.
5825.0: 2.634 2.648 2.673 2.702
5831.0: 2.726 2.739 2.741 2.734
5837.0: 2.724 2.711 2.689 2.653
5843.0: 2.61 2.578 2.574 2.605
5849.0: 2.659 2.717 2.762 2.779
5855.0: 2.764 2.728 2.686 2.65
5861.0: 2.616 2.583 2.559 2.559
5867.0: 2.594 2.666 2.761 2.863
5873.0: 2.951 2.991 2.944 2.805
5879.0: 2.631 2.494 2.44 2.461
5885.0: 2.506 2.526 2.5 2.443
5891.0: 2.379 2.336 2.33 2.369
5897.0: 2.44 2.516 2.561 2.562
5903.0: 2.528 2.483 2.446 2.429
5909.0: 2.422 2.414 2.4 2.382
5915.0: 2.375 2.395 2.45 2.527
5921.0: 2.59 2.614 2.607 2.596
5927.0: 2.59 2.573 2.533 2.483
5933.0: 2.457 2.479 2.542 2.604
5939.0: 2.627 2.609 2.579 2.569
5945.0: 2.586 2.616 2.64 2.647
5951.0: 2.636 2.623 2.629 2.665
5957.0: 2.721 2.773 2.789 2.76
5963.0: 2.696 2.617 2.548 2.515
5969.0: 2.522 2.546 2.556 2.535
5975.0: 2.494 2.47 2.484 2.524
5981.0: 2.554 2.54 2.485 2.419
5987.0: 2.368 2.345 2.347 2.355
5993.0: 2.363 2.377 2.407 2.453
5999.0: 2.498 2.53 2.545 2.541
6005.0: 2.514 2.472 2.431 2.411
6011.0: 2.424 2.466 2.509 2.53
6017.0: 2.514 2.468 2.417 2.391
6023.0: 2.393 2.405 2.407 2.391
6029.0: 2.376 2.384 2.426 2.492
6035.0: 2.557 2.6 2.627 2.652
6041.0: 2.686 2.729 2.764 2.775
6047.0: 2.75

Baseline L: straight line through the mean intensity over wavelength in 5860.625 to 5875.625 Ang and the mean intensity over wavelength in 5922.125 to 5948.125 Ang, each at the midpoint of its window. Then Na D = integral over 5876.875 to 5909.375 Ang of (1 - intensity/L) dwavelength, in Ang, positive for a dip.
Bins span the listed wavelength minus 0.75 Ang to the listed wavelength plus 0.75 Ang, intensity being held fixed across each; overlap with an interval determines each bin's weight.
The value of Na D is 2.2 Ang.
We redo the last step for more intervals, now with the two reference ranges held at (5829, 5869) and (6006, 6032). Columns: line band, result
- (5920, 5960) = -0.9 Ang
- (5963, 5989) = -0.1 Ang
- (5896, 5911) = 0.7 Ang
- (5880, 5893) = 0.8 Ang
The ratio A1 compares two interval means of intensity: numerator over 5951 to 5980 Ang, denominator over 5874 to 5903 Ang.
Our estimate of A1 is 1.03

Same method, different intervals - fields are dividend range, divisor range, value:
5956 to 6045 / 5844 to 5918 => 0.98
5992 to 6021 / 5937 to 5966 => 0.93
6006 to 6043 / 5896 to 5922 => 1.01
